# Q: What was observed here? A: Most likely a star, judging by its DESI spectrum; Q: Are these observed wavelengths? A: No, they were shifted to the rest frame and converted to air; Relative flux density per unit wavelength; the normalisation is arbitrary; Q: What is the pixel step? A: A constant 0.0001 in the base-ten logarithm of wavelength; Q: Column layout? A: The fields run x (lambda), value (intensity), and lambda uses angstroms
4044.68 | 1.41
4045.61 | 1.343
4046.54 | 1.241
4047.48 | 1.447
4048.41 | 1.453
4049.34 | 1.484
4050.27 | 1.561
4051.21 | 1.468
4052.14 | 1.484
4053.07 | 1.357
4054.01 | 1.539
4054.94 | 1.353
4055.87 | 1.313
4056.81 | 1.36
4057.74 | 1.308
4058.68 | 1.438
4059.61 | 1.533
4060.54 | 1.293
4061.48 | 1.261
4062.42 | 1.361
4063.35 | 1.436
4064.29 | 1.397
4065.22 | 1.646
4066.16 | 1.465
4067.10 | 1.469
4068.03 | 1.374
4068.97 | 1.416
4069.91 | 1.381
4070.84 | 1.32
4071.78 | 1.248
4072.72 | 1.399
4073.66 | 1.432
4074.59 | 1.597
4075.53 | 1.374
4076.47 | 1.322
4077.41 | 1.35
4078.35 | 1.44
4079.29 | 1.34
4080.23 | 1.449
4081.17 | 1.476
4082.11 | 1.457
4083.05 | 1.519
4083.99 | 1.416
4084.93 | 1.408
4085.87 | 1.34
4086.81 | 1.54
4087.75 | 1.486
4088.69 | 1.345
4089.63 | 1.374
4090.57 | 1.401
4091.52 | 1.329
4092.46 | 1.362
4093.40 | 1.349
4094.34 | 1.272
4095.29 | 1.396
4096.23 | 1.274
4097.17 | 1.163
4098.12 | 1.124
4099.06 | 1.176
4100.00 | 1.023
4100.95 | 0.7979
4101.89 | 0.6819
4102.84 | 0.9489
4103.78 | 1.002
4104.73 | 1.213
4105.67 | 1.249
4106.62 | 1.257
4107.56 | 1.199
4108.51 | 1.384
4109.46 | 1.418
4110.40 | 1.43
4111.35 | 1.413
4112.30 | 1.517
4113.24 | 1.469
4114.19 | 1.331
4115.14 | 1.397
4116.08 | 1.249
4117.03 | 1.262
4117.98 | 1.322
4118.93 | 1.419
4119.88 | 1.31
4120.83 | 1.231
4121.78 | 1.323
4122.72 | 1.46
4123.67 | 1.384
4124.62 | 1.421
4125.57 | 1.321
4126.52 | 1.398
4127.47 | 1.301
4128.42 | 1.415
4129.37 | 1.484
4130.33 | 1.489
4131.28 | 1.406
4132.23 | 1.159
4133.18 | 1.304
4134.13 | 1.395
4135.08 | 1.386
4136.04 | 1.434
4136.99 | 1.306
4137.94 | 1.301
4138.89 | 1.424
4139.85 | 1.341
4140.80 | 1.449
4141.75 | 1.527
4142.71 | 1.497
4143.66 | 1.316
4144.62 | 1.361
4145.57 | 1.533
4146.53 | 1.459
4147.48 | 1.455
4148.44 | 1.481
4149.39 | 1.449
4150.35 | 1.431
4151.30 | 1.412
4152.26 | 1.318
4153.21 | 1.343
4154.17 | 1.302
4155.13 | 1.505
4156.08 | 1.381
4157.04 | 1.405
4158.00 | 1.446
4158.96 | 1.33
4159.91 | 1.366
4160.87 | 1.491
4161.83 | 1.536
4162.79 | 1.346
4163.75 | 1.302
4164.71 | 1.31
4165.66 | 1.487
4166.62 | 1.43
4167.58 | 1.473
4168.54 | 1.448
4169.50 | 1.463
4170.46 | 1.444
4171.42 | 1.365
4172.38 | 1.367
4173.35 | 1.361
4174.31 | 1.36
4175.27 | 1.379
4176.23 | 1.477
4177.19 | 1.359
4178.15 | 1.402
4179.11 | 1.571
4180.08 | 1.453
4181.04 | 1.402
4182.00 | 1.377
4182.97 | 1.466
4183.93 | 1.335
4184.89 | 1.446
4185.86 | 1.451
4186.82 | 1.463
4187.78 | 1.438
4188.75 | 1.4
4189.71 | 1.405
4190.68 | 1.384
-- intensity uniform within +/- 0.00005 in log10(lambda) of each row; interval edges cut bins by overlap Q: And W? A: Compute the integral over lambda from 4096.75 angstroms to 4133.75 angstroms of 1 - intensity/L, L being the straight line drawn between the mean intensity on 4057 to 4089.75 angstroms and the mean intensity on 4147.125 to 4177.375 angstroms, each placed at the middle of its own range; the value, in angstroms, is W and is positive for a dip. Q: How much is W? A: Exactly 3.4 angstroms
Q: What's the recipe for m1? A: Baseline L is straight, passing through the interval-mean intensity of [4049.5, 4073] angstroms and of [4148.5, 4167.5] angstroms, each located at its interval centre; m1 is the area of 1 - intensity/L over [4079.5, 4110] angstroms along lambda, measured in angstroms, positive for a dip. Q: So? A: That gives 2.82 angstroms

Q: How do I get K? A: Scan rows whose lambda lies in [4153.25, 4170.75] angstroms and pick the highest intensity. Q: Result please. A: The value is 1.536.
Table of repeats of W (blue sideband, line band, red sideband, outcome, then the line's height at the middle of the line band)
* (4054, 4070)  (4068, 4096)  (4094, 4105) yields -3.8 angstroms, 1.23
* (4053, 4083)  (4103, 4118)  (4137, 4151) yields 1.1 angstroms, 1.42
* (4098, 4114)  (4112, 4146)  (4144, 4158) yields -1.8 angstroms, 1.31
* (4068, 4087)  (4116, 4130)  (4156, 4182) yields 0.5 angstroms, 1.41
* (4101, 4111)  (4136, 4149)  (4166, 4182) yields -1.2 angstroms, 1.3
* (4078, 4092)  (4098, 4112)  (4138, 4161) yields 2.6 angstroms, 1.42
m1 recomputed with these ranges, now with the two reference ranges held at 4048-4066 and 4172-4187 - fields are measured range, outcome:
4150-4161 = 0.21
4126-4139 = 0.45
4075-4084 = 0.04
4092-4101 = 1.33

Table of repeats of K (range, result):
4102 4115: 1.517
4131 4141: 1.449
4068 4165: 1.597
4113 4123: 1.469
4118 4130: 1.484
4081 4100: 1.54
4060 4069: 1.646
